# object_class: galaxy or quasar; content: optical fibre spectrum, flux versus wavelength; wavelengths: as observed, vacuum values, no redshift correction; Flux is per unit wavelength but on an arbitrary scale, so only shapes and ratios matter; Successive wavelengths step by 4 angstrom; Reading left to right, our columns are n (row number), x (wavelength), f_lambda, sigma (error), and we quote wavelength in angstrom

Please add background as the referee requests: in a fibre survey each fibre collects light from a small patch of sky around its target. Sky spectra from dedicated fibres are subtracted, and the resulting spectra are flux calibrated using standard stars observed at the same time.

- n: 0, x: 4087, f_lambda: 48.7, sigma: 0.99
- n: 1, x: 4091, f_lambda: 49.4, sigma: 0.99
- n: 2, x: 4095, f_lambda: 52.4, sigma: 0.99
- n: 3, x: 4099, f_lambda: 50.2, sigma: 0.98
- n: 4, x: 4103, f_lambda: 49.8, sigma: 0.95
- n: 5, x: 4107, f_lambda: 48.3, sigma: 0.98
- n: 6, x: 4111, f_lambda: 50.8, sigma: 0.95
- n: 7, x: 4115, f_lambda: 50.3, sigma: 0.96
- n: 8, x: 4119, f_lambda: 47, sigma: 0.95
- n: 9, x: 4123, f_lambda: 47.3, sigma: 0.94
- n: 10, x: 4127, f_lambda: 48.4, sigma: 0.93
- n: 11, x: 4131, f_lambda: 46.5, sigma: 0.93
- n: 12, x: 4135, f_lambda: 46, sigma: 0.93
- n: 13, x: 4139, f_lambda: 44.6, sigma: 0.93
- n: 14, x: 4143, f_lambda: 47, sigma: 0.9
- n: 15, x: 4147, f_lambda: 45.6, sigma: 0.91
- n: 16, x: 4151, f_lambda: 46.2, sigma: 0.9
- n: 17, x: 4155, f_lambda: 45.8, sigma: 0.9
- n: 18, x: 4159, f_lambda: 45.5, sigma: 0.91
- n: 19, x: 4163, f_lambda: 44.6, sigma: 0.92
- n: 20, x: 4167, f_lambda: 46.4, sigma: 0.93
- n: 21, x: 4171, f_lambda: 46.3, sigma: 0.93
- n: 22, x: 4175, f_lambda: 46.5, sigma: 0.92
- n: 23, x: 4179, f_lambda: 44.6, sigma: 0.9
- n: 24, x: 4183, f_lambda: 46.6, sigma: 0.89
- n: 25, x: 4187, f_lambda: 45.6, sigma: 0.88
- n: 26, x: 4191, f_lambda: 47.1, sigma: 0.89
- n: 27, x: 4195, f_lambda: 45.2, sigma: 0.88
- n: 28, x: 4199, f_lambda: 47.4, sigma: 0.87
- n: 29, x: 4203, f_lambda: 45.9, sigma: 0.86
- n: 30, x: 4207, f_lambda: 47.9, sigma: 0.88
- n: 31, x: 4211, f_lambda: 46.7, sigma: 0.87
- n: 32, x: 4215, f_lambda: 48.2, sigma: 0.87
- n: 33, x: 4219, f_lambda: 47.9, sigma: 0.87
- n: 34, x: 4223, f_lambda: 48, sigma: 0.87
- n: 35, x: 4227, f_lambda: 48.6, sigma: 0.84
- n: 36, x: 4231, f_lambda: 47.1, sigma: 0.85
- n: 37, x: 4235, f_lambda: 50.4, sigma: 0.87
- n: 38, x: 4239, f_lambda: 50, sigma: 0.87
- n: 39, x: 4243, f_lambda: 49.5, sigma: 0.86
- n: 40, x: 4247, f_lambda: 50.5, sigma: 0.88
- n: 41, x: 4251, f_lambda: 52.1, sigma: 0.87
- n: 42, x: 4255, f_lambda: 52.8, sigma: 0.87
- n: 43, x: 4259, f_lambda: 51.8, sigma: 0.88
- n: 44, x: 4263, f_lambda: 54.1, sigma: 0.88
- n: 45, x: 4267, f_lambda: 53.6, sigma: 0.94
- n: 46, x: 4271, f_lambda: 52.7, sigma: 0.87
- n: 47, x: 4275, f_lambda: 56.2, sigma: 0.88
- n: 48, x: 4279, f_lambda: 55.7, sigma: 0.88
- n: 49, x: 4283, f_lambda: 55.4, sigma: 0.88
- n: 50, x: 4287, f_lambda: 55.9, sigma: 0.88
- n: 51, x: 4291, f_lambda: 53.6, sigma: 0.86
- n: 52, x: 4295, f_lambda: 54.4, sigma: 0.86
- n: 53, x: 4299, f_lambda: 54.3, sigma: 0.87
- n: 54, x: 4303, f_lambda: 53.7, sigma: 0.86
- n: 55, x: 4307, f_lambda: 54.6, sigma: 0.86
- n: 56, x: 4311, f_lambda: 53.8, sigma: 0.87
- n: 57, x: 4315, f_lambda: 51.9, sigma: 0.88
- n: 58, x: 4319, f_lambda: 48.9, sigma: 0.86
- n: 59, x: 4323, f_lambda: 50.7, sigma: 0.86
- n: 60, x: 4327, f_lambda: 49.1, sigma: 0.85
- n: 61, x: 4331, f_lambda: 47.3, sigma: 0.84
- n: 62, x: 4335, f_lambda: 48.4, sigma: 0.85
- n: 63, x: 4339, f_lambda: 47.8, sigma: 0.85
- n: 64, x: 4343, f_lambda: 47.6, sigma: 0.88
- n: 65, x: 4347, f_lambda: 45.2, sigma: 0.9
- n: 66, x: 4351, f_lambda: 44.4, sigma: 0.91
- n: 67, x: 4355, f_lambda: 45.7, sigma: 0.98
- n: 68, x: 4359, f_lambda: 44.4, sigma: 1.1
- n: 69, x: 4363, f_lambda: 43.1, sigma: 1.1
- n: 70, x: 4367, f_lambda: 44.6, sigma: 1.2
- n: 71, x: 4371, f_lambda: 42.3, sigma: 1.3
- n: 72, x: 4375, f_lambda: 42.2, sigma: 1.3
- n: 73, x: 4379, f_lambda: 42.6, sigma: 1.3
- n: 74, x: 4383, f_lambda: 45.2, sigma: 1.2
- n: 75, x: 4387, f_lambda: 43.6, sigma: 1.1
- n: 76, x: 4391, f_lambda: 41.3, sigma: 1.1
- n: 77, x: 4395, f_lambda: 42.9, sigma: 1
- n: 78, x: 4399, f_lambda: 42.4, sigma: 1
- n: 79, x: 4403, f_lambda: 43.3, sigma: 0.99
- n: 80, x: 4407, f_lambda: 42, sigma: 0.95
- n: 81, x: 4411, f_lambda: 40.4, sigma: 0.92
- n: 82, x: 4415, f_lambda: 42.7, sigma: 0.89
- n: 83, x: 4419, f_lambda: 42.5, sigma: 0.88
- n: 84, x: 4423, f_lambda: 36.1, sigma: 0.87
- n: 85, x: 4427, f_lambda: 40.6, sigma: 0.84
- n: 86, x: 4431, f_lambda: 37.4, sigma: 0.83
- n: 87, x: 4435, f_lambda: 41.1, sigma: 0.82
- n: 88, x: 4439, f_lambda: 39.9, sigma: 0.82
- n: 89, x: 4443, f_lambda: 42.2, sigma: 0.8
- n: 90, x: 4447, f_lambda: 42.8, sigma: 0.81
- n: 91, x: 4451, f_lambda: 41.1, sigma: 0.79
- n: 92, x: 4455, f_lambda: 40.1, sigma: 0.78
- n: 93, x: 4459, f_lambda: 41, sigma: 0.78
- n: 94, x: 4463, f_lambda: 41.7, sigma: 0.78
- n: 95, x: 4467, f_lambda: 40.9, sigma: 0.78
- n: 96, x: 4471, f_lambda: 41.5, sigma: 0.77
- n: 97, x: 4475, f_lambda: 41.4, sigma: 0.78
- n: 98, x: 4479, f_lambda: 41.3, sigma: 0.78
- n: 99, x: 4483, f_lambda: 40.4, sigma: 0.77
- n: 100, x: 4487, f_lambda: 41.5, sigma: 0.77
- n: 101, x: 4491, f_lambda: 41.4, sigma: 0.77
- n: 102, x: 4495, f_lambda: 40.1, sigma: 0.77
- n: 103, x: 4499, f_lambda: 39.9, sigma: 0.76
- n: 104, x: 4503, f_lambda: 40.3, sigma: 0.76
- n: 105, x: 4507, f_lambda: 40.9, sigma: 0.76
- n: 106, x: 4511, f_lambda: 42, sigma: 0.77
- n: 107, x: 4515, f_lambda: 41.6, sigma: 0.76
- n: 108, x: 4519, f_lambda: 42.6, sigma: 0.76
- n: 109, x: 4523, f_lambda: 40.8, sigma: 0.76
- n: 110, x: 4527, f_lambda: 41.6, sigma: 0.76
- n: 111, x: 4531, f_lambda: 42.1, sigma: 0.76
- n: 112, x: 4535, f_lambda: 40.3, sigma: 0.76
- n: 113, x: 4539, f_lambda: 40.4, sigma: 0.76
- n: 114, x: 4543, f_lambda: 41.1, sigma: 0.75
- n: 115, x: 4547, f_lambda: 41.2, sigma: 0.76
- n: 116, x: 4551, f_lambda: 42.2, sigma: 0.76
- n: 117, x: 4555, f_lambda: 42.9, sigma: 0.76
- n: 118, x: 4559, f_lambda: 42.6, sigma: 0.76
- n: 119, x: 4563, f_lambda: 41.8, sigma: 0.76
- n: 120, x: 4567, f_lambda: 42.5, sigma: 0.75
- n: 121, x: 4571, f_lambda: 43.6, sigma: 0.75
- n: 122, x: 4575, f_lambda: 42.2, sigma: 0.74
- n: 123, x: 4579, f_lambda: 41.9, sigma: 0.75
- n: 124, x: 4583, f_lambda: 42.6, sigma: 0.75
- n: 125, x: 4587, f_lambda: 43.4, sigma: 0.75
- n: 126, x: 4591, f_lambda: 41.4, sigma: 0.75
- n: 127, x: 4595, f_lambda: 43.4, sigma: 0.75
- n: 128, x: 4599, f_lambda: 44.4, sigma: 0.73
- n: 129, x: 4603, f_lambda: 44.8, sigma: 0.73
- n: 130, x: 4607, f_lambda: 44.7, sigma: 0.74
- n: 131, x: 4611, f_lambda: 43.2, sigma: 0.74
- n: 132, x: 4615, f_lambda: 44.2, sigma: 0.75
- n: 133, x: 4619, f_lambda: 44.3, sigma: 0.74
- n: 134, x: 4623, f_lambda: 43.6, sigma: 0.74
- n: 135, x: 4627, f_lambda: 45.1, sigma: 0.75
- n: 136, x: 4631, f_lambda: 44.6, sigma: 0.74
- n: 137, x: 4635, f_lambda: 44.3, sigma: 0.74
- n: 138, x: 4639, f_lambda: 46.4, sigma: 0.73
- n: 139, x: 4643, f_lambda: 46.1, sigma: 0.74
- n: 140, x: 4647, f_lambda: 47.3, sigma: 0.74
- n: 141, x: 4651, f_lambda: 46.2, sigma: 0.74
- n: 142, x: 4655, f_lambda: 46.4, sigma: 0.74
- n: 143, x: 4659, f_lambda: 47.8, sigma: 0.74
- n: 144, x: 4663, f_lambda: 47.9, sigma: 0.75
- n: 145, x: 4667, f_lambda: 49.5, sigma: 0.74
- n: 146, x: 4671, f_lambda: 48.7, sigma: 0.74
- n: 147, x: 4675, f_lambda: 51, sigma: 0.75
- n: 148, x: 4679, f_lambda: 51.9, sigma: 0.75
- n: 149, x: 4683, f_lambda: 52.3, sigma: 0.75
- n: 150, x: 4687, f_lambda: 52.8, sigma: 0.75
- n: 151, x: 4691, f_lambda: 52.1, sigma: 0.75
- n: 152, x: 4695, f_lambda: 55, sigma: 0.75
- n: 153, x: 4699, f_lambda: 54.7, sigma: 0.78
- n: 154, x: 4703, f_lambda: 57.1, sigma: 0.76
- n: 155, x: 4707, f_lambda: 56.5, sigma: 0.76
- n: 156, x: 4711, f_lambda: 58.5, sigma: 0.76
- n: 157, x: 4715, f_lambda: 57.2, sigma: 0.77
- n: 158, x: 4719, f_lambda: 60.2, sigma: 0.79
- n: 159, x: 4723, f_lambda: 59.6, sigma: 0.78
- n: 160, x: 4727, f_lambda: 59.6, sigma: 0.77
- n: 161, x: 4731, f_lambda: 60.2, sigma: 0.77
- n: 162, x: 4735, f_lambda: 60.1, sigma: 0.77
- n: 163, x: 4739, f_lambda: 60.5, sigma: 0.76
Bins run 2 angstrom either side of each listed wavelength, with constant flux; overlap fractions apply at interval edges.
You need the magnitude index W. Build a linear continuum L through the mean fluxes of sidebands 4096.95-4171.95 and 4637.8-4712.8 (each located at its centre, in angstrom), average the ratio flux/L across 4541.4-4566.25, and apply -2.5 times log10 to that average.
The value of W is 0.19 mag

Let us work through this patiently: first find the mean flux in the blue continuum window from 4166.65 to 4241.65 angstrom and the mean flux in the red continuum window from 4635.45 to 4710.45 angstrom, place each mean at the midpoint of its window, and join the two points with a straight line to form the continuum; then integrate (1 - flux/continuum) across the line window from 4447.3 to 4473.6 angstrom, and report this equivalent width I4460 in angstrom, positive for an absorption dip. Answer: 4.2 angstrom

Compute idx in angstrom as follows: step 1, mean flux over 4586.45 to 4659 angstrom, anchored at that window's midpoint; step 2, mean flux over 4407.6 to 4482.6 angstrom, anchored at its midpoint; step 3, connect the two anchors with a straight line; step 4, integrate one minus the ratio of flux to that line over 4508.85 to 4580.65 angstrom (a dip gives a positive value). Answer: 1.98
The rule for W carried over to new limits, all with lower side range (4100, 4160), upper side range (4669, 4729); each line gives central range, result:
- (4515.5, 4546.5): 0.268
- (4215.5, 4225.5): 0.013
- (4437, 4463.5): 0.246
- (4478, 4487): 0.263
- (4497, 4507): 0.287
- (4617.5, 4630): 0.216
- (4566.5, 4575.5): 0.237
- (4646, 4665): 0.159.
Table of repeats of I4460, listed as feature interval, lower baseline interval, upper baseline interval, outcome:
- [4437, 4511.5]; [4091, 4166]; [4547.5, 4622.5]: 5.3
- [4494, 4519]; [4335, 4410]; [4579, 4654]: 1.8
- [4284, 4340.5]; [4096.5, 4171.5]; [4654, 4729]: -2.9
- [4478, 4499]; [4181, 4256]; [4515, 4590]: 1.1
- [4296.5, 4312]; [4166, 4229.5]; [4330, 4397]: -3.0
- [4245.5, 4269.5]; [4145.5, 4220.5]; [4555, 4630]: -3.5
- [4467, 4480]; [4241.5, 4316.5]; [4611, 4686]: 2.3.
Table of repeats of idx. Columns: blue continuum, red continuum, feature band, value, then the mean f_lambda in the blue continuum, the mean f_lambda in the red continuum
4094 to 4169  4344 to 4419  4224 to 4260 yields -3.6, 47.4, 43.3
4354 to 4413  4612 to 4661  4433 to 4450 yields 0.8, 43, 45.5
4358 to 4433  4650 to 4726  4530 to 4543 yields 1.8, 42.1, 53.1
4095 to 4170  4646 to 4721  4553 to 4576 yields 3.9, 47.4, 52.3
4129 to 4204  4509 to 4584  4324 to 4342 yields -1.7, 46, 41.9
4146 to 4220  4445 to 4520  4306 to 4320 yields -2.6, 46.3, 41.2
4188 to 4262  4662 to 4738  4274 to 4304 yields -3.2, 48.8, 55.2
